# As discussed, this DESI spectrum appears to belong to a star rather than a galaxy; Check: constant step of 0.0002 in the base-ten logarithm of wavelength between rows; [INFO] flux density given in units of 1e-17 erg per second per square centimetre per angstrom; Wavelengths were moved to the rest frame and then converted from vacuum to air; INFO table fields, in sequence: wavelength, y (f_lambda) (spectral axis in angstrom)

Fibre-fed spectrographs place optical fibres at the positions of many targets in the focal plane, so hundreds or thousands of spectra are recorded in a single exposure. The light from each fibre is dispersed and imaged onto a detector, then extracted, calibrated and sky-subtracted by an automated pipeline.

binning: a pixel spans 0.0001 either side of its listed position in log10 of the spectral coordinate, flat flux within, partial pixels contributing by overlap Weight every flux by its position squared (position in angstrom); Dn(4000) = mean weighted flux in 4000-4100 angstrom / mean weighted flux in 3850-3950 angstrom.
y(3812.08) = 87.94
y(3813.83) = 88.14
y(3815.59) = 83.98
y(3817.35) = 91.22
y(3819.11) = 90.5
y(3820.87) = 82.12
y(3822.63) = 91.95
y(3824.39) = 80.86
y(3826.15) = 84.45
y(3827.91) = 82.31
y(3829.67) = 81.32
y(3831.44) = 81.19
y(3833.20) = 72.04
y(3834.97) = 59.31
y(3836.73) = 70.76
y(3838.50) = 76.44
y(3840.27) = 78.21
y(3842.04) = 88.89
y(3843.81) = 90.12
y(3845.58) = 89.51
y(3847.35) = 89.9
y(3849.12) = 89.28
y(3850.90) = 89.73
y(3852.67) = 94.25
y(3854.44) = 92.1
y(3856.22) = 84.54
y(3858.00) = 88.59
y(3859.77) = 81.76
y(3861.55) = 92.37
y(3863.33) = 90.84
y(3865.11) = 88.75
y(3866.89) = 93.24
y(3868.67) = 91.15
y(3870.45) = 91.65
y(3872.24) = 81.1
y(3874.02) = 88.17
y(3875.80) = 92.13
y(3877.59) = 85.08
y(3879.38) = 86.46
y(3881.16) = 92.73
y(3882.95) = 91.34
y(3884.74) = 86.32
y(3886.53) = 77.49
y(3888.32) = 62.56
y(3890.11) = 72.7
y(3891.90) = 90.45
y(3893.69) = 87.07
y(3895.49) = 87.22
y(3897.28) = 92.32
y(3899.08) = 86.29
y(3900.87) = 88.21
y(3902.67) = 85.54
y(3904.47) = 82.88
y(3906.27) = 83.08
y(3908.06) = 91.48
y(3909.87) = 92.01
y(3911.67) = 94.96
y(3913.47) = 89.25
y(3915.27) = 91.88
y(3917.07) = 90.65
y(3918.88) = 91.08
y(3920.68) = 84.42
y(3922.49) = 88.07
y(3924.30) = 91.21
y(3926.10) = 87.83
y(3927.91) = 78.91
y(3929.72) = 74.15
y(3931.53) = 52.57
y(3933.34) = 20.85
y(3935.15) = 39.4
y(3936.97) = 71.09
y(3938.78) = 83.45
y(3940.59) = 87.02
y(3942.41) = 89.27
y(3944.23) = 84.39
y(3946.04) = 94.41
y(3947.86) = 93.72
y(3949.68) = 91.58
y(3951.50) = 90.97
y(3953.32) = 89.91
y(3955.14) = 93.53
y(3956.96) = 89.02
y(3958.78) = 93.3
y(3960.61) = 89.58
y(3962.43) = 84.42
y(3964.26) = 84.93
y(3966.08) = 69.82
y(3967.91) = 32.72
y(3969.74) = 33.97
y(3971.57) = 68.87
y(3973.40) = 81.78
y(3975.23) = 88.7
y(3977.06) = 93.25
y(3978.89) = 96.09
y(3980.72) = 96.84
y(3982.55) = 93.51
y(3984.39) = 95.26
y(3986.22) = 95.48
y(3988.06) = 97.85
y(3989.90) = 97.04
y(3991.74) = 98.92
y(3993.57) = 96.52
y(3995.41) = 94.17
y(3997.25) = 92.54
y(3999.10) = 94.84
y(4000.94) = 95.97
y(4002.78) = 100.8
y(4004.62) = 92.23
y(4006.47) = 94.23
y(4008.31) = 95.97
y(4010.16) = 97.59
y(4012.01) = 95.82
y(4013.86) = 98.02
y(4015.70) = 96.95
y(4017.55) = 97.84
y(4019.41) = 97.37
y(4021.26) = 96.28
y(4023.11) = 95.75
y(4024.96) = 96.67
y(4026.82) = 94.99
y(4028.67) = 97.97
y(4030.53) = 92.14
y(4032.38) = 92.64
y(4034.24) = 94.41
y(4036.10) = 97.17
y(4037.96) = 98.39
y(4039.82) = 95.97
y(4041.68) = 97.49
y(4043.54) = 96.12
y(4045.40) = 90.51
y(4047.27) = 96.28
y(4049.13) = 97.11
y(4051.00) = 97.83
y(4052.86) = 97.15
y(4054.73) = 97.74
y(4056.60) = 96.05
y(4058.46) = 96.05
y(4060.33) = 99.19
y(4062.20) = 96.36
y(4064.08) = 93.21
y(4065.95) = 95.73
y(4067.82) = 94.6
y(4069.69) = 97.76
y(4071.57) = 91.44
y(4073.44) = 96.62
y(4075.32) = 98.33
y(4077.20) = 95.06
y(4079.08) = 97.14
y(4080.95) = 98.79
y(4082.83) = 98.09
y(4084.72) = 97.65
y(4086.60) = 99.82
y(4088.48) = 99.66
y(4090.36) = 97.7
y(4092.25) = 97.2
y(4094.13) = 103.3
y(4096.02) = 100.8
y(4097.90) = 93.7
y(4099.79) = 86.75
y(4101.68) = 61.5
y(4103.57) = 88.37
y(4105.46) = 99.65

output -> 1.2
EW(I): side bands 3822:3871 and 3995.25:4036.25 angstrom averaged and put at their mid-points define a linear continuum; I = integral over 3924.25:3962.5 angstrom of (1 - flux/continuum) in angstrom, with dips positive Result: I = 4.7 angstrom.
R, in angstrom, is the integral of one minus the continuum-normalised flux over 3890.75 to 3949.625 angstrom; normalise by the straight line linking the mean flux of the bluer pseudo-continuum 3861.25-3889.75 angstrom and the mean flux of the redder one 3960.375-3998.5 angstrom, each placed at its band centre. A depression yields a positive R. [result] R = 2.1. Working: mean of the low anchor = 86.6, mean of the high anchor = 84.9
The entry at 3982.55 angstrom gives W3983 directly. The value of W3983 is 93.51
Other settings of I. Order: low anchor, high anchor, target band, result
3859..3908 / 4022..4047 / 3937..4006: 3.07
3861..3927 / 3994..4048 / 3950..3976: 3.89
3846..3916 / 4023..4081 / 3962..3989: 3.34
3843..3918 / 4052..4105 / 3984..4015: -1.29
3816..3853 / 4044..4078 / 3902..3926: -0.32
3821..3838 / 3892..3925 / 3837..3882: -3.12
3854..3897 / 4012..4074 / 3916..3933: 1.73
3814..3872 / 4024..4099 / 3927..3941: 4.27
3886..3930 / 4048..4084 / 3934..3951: 1.41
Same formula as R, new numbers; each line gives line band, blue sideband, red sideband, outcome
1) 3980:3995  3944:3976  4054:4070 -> -2.02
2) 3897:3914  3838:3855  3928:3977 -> -1.46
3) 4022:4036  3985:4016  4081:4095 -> 0.29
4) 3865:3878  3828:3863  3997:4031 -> -0.51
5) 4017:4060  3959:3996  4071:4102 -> -2.54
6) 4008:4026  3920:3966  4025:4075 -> -1.11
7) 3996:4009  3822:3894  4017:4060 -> -0.18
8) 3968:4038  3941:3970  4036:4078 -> -2.49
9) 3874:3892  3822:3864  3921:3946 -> -0.90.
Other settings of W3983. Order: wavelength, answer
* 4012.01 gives 95.82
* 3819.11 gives 90.5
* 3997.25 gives 92.54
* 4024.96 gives 96.67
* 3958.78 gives 93.3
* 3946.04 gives 94.41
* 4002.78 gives 100.8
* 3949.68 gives 91.58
